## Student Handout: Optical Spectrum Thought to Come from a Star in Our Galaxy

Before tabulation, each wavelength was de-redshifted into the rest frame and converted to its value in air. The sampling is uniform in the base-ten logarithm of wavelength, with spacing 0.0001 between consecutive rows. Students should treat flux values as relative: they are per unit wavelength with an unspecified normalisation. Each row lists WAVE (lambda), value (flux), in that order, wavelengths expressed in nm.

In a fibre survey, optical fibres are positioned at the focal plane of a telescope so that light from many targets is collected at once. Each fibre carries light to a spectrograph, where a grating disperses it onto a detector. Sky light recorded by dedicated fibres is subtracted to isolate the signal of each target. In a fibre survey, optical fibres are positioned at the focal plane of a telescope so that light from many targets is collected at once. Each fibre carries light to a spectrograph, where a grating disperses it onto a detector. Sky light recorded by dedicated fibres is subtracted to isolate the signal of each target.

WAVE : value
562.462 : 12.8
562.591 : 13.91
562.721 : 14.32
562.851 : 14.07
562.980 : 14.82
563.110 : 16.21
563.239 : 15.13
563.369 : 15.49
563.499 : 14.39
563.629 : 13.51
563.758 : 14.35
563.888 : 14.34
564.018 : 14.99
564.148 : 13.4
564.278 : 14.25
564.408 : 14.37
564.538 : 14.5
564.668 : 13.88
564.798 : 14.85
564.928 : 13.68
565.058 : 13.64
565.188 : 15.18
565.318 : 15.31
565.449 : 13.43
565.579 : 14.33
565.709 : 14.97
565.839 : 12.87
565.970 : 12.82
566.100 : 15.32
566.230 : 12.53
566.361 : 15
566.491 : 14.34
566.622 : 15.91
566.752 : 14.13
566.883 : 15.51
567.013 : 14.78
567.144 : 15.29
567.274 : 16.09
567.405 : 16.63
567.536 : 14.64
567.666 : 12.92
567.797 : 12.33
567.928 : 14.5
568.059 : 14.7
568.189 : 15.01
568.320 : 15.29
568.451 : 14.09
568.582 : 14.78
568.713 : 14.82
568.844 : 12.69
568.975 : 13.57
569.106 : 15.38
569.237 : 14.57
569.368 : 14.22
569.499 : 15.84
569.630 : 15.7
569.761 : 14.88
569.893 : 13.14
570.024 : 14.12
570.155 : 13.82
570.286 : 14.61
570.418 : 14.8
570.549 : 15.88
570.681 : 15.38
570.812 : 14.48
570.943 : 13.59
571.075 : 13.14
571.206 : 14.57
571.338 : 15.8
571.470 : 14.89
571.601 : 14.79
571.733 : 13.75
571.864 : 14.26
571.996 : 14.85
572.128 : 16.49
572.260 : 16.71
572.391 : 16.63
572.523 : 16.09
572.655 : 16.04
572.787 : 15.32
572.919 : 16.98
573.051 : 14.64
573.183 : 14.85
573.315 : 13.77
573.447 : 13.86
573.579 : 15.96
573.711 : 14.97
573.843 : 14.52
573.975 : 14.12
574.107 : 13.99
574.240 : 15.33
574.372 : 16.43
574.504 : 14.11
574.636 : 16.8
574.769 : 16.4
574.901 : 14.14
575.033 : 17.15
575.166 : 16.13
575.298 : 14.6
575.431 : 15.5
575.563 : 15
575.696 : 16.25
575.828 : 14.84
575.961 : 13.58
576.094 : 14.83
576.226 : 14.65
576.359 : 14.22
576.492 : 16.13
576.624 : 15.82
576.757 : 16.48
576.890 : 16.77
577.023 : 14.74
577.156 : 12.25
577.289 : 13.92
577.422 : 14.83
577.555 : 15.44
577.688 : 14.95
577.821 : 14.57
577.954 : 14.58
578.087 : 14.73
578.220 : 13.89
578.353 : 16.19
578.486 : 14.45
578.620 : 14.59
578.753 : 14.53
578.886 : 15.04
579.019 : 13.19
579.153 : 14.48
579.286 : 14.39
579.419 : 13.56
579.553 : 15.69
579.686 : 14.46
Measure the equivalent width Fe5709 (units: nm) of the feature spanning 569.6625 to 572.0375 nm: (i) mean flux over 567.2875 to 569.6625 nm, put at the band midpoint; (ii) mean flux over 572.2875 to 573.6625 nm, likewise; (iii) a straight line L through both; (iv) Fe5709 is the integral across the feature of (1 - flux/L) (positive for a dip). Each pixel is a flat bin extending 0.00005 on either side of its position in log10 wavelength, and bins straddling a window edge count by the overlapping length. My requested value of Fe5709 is 0.08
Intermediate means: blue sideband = 14.6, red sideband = 15.4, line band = 14.5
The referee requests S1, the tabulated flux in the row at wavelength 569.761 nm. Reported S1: 14.88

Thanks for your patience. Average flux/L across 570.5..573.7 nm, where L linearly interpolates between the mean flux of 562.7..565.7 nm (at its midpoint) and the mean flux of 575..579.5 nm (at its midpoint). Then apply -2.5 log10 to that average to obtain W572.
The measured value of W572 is -0.03 mag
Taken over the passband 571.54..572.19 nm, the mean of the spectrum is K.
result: 14.8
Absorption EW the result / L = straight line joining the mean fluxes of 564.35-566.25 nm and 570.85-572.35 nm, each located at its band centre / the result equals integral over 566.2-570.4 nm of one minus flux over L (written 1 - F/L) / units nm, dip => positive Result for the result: -0.03 nm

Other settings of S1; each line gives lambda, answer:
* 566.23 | 12.53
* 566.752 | 14.13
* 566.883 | 15.51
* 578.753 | 14.53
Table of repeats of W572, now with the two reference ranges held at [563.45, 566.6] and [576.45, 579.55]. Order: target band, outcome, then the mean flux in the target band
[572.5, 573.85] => -0.045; 15.2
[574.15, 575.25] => -0.081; 15.8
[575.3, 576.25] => -0.020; 14.9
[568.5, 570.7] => -0.013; 14.6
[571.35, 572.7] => -0.069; 15.5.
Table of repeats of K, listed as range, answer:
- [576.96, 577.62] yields 14.2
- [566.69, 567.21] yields 14.9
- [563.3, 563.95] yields 14.4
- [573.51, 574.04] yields 14.9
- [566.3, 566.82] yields 14.8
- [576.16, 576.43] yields 14.4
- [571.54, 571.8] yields 14.3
